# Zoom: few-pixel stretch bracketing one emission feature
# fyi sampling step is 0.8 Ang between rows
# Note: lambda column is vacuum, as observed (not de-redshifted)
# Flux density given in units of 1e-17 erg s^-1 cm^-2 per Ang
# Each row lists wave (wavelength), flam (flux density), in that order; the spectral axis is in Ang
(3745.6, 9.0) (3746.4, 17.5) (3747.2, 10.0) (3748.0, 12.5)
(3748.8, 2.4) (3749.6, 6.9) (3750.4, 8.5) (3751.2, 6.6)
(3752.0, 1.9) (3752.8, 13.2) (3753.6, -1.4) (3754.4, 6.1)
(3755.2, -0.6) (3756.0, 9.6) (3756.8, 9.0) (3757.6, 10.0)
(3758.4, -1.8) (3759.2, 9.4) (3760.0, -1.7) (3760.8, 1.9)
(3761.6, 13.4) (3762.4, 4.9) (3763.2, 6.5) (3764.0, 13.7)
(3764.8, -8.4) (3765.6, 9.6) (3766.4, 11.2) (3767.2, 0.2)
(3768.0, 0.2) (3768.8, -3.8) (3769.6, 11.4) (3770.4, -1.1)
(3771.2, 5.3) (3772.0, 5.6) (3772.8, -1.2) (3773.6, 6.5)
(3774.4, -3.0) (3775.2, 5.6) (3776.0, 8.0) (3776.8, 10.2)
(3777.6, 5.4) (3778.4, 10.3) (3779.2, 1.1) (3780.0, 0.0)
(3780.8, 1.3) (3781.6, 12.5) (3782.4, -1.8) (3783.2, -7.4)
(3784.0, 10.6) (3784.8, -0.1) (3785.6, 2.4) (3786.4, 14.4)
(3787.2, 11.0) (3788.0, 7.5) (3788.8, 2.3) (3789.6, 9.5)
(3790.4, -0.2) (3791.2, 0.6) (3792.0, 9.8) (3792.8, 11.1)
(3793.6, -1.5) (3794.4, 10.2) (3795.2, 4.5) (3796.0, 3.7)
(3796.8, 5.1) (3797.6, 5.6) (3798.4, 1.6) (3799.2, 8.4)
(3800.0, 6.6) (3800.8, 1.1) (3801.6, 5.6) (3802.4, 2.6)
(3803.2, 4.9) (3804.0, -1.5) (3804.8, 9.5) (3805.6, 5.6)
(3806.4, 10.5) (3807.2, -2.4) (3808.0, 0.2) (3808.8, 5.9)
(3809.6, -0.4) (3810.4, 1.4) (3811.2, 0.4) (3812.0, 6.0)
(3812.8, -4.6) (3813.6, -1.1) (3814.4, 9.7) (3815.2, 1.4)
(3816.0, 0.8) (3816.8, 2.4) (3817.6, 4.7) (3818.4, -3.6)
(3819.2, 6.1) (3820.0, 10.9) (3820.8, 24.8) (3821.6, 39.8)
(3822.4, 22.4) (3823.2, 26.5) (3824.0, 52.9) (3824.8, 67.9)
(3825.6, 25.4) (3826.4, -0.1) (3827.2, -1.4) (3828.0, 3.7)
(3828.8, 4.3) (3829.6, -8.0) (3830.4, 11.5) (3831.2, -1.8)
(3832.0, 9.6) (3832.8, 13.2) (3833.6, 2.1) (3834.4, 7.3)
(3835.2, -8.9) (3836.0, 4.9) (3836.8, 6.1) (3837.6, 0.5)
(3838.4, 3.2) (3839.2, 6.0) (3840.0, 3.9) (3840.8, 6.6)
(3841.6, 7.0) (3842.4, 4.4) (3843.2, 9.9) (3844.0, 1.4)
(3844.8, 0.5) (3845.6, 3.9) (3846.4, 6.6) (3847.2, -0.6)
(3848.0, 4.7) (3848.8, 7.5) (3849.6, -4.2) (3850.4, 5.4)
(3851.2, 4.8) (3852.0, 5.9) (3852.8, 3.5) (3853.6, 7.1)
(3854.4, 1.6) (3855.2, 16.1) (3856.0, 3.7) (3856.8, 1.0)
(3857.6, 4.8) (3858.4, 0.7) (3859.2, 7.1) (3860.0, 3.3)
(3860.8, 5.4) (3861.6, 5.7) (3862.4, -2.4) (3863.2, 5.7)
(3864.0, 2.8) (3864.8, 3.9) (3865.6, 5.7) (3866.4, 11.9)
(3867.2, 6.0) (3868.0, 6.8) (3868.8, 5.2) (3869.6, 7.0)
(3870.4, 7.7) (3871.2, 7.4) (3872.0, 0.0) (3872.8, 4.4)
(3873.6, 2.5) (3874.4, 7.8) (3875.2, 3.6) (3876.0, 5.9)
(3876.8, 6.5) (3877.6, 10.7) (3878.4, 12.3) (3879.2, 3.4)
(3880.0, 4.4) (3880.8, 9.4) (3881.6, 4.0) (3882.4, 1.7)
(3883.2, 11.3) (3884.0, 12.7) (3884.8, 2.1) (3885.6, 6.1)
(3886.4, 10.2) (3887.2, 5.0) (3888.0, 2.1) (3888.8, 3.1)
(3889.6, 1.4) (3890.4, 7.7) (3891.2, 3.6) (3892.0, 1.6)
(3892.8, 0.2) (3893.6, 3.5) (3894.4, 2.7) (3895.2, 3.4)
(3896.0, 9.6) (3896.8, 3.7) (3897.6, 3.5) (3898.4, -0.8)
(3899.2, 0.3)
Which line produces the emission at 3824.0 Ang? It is [O II]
